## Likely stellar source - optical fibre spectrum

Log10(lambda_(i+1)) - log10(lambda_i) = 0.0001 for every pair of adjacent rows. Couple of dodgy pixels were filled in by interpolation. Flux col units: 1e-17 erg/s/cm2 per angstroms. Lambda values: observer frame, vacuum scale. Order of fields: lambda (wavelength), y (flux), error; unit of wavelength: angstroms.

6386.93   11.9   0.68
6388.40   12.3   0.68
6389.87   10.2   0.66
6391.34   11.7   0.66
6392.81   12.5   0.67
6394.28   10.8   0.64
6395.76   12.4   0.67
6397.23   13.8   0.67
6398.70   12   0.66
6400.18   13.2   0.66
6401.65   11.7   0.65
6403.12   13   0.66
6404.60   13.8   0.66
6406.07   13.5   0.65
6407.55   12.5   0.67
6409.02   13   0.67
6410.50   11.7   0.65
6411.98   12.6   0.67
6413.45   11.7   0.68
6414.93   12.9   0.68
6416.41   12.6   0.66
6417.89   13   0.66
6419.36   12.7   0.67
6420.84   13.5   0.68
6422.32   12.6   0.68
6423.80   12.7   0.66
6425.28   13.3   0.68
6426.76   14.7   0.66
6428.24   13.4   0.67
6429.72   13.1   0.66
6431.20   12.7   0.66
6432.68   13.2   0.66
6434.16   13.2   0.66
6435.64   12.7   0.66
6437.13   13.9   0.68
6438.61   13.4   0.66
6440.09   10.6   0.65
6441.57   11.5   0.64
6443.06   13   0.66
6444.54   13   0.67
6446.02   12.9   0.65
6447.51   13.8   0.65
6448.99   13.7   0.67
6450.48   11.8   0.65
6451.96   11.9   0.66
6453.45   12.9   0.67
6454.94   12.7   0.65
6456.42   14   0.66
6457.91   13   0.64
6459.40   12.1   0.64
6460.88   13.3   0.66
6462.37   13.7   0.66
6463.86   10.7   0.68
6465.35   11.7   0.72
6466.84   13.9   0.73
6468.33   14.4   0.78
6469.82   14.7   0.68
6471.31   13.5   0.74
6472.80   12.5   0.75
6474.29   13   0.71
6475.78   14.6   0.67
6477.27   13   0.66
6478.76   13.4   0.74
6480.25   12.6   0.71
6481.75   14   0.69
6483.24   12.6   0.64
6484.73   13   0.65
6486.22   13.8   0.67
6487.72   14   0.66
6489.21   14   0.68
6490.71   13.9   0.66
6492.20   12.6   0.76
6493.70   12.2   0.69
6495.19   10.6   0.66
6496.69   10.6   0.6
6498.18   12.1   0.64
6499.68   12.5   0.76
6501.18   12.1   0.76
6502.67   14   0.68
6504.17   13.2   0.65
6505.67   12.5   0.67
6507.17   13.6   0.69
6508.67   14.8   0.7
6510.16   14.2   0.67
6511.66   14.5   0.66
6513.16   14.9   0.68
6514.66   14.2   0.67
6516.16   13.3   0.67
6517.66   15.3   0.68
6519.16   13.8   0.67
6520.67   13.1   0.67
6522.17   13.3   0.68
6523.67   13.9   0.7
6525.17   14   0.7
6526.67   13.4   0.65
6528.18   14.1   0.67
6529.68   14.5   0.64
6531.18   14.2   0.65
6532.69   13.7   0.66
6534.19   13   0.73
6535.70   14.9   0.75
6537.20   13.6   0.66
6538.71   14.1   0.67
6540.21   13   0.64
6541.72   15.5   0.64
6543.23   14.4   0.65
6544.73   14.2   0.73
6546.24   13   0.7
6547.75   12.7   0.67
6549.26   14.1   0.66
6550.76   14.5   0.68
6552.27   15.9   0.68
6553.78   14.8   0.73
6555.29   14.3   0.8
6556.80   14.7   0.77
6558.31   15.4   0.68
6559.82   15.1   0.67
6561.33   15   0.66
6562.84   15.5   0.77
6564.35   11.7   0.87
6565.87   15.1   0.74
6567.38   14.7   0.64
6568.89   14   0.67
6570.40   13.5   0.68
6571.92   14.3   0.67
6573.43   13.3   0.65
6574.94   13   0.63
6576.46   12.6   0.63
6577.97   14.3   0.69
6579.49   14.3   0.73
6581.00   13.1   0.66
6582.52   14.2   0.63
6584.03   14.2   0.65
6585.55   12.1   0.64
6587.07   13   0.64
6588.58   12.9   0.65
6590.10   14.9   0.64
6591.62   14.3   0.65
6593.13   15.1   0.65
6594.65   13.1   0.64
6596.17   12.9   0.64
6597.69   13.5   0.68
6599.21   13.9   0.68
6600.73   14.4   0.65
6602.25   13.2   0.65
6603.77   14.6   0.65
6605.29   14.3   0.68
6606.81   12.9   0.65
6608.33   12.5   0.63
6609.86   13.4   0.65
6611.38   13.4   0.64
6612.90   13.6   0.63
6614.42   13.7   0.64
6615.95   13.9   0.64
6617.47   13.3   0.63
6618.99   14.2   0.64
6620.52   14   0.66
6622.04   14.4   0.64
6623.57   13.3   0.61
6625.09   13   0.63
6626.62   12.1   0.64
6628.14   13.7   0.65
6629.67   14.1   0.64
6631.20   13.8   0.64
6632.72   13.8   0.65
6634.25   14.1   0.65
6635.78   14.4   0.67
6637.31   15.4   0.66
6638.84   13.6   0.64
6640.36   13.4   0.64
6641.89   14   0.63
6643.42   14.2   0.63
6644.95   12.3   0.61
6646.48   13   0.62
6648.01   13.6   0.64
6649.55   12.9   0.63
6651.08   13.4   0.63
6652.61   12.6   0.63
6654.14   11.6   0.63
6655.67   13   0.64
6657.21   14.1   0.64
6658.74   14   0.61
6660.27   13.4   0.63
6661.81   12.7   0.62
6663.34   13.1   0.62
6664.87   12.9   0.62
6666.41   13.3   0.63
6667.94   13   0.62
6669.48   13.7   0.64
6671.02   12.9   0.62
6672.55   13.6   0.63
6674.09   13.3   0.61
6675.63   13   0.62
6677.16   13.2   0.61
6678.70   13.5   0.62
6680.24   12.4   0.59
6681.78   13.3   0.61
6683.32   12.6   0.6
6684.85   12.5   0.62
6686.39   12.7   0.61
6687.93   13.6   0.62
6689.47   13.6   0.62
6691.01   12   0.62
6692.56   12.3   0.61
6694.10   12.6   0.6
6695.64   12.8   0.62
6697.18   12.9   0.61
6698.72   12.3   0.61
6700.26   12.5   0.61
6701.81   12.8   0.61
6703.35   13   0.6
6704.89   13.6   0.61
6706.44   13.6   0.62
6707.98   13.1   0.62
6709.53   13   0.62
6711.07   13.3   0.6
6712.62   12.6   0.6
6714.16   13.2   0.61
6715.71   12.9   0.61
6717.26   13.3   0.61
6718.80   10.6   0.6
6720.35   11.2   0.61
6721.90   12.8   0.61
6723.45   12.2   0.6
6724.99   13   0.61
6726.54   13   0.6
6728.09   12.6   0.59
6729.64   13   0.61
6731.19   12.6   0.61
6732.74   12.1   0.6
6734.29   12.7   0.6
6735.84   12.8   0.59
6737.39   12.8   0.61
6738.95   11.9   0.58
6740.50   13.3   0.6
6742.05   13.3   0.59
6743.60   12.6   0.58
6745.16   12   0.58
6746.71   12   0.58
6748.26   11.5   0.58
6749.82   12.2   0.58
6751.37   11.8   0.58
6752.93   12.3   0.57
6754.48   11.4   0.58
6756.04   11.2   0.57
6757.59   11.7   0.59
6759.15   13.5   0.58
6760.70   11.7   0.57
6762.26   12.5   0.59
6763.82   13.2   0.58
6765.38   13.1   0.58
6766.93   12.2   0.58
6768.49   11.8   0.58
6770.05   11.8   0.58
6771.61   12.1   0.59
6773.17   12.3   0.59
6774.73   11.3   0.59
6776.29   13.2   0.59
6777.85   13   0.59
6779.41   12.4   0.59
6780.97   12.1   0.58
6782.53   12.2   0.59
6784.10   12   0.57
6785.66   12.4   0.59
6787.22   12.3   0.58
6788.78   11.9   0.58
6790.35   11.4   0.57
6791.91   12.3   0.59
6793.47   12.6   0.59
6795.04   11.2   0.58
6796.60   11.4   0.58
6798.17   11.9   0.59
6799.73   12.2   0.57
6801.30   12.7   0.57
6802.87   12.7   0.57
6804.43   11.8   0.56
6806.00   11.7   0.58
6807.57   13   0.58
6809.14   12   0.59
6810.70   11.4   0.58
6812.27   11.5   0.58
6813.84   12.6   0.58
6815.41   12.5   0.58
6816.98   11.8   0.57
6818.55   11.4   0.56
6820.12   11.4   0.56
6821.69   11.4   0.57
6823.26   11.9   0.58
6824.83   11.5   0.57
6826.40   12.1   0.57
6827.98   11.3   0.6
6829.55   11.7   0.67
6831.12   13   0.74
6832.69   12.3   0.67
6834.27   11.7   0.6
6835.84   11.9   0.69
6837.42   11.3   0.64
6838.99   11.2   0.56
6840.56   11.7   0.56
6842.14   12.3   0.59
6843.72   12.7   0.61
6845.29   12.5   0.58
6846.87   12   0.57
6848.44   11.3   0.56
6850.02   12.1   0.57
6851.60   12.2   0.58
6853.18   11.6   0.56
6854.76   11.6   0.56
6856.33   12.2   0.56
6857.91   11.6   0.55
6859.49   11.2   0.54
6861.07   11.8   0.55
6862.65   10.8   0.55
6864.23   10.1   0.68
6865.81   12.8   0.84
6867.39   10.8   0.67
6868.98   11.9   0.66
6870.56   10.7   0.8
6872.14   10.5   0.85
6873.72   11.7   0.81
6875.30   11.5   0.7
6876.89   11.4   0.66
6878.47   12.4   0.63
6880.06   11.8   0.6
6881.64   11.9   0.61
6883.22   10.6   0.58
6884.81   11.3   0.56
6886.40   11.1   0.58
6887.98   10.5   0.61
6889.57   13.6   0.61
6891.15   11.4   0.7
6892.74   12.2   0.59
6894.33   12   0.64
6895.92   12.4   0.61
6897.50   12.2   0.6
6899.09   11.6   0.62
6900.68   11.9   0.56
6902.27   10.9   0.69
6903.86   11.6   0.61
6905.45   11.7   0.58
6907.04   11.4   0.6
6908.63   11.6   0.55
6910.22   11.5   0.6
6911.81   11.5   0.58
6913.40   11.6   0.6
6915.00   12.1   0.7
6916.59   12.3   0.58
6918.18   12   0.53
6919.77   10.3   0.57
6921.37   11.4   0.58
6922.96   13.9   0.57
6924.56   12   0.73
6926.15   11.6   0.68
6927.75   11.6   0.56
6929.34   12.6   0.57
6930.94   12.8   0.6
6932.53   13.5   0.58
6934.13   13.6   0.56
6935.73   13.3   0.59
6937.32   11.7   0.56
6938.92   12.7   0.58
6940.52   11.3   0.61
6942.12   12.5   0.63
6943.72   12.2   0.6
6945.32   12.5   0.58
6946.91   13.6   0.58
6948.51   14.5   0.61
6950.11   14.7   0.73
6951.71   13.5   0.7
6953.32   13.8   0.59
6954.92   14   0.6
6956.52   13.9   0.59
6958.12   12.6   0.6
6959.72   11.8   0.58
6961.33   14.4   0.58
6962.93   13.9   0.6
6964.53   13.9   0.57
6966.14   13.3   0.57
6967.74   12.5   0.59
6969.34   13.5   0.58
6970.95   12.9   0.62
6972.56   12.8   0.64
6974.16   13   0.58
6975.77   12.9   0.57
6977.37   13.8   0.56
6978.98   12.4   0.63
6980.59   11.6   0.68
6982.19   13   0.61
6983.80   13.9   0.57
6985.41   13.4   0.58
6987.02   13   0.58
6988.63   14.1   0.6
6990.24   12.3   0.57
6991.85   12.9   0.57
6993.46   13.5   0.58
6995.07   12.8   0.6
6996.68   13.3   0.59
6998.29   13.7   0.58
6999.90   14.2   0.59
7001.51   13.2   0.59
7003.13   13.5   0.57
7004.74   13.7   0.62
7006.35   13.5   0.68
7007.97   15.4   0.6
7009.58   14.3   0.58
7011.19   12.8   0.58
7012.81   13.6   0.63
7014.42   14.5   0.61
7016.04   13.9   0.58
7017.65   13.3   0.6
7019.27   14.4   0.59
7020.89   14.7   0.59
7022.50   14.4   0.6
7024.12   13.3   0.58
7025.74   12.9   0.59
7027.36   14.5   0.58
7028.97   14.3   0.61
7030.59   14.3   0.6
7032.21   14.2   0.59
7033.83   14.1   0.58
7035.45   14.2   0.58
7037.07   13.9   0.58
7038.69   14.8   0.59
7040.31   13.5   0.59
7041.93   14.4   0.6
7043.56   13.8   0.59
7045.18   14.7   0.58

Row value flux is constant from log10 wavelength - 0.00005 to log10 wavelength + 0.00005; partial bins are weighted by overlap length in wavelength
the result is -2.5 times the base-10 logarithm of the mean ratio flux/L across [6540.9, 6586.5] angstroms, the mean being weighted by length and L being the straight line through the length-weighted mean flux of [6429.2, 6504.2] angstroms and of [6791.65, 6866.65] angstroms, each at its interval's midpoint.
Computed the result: -0.12 mag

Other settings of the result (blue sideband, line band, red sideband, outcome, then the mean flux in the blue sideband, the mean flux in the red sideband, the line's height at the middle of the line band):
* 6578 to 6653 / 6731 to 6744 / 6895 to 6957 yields 0.04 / 13.6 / 12.4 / 13.2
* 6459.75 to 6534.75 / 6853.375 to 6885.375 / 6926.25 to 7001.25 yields 0.15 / 13.4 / 13.1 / 13.2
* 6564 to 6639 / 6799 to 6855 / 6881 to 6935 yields 0.04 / 13.7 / 11.9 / 12.4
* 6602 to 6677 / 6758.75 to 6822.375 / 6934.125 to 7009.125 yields 0.10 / 13.5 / 13.2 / 13.4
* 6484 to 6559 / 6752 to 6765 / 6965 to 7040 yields 0.12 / 13.7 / 13.6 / 13.7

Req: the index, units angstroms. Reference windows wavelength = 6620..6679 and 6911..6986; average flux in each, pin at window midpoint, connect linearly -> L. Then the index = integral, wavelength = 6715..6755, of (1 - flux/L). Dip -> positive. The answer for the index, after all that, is 2.6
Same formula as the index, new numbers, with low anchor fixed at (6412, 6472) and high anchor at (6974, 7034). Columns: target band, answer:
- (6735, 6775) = 3.2 angstroms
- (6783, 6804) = 2.0 angstroms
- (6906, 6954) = 3.8 angstroms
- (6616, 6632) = -0.5 angstroms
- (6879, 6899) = 2.5 angstroms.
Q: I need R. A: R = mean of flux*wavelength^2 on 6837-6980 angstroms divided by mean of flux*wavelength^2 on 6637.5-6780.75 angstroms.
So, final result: 1.0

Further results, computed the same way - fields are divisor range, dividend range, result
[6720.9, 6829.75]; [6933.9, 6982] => 1.13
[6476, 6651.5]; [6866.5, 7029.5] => 1.04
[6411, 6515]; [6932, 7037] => 1.20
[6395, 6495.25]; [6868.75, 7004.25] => 1.12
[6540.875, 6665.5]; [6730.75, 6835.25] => 0.93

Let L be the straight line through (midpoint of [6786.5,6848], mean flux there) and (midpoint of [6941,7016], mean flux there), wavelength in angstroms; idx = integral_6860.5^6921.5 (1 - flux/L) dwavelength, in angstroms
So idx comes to 5.0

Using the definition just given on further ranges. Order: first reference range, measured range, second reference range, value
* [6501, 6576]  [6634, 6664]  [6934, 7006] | 0.87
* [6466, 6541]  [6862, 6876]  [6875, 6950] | 1.16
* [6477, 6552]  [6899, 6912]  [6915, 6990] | 1.46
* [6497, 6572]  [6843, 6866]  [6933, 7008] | 2.89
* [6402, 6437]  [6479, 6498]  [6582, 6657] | 0.51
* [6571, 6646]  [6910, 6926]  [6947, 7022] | 1.97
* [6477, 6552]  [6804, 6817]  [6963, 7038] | 1.44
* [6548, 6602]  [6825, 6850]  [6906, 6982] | 2.21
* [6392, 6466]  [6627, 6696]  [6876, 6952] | -4.46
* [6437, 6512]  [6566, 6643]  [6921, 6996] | -4.25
